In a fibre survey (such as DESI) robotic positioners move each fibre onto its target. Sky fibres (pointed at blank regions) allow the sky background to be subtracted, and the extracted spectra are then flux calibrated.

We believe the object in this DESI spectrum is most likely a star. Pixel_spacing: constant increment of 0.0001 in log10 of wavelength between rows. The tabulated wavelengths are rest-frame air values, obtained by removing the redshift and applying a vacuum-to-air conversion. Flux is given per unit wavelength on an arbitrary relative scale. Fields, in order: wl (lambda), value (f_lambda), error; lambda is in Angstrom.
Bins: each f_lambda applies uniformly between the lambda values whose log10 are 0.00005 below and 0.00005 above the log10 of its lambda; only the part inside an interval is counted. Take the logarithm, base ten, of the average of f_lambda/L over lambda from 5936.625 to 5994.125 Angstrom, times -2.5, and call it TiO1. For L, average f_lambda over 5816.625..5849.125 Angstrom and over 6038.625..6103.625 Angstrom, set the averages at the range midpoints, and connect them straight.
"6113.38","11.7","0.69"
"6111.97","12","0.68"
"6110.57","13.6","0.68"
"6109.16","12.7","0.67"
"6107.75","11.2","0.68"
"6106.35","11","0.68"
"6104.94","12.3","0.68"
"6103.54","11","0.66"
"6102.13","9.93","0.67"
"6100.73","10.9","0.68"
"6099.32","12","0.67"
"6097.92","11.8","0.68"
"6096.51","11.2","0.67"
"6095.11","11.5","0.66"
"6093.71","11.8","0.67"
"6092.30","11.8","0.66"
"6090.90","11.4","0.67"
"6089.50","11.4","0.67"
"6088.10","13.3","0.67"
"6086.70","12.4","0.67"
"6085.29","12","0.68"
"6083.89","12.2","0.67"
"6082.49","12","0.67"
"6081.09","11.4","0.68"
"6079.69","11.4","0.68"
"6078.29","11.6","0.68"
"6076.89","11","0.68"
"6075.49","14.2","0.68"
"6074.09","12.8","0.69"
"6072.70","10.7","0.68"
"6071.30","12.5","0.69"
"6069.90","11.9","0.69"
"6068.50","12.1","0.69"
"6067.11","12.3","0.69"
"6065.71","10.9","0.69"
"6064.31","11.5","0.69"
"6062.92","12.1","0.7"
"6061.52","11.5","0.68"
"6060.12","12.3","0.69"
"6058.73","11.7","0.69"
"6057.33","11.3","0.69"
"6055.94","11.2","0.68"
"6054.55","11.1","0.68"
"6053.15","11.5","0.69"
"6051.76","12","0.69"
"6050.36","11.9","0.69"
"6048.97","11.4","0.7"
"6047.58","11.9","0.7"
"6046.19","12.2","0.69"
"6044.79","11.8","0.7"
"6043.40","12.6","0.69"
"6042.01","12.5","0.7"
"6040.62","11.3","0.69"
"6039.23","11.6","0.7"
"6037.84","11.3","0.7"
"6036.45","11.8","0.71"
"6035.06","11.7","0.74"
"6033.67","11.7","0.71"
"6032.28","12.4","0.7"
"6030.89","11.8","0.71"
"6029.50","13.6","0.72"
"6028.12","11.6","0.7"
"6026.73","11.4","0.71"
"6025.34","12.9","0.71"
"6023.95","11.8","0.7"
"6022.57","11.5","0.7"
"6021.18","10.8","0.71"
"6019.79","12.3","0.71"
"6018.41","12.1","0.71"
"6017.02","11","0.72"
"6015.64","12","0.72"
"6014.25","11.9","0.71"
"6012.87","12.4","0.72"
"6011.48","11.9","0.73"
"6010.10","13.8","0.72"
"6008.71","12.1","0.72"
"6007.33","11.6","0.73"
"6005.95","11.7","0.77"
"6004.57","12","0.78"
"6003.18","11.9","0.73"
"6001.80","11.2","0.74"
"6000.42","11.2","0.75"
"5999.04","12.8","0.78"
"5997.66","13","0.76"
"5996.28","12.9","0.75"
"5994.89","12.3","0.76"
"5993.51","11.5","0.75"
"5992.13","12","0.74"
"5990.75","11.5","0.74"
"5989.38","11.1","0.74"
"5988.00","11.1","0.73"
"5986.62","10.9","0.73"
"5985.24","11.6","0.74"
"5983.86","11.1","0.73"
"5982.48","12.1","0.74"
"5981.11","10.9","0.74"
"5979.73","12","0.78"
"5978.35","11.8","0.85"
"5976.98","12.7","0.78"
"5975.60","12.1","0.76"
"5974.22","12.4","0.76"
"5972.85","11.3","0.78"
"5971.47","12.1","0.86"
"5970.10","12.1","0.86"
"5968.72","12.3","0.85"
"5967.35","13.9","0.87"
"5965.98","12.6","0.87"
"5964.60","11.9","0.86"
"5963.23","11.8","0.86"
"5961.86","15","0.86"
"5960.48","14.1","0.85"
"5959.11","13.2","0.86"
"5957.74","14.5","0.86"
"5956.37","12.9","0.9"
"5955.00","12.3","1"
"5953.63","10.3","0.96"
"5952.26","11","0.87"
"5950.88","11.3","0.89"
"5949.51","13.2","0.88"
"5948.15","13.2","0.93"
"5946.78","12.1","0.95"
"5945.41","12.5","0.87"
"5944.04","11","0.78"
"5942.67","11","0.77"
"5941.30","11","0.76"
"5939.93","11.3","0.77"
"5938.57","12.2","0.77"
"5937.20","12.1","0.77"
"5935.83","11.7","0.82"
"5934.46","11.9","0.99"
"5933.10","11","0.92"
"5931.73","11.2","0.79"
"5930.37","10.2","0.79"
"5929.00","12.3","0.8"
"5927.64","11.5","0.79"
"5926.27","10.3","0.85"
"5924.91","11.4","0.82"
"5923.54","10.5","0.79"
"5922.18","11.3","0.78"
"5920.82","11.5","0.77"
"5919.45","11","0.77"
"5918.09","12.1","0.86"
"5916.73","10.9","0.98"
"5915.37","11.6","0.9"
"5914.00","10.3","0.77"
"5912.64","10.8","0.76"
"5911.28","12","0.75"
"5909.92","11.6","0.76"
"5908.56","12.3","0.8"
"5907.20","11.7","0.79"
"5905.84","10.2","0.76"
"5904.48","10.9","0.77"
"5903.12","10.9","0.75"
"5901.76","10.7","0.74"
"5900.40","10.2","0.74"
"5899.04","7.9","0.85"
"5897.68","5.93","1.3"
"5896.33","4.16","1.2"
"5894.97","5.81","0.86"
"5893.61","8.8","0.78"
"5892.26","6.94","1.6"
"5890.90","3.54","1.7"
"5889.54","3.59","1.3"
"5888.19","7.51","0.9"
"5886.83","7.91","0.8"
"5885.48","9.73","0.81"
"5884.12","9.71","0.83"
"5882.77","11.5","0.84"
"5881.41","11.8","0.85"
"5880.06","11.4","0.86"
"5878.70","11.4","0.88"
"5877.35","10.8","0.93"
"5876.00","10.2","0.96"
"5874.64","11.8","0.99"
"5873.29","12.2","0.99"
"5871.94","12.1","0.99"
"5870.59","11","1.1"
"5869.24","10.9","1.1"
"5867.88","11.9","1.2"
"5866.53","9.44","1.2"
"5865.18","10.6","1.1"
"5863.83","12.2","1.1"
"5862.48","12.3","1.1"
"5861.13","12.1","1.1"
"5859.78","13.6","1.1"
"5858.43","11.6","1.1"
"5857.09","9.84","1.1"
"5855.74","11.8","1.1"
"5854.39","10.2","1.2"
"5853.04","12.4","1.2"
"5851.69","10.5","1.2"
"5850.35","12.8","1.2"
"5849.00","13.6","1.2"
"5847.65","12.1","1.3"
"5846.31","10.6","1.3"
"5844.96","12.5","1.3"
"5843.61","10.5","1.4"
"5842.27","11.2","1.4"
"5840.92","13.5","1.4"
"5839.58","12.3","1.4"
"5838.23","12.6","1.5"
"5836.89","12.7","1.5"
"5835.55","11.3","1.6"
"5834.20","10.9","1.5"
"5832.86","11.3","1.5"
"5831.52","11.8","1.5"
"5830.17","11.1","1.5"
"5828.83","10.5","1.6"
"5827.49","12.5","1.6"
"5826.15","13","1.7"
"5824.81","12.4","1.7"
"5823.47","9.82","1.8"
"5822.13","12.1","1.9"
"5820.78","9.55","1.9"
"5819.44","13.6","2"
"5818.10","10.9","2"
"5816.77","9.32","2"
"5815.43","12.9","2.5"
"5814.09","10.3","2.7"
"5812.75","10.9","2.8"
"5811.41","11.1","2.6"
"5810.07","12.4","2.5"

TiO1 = -0.03 mag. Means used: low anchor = 11.7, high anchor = 11.8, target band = 12.1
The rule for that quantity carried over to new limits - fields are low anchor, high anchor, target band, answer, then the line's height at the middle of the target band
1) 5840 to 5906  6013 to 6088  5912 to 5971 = -0.09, 10.9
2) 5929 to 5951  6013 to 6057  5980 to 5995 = 0.03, 11.8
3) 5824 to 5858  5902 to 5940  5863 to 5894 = 0.17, 11.5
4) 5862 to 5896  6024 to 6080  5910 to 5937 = -0.10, 10.3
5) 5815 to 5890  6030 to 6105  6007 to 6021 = -0.04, 11.6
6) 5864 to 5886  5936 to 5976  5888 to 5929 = 0.20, 11.6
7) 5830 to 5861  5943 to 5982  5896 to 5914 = 0.20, 12.1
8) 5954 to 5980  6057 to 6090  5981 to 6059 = 0.04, 12.3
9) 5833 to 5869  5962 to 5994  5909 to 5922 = 0.05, 11.8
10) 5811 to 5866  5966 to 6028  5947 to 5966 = -0.07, 11.9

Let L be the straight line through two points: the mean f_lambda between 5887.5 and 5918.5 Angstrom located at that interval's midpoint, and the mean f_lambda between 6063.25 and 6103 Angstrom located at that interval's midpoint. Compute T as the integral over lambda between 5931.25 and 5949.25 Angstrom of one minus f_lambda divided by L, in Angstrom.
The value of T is -3.9 Angstrom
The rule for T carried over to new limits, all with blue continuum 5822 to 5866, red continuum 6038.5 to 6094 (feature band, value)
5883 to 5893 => 3.89 Angstrom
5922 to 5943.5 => 0.90 Angstrom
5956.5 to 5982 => -1.68 Angstrom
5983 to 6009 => 0.15 Angstrom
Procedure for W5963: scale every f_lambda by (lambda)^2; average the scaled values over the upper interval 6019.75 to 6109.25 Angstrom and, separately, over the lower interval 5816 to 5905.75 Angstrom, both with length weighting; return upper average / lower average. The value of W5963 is 1.2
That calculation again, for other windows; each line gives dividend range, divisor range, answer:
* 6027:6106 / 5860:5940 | 1.20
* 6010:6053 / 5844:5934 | 1.19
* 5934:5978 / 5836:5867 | 1.08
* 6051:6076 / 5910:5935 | 1.11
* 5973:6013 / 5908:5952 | 1.06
